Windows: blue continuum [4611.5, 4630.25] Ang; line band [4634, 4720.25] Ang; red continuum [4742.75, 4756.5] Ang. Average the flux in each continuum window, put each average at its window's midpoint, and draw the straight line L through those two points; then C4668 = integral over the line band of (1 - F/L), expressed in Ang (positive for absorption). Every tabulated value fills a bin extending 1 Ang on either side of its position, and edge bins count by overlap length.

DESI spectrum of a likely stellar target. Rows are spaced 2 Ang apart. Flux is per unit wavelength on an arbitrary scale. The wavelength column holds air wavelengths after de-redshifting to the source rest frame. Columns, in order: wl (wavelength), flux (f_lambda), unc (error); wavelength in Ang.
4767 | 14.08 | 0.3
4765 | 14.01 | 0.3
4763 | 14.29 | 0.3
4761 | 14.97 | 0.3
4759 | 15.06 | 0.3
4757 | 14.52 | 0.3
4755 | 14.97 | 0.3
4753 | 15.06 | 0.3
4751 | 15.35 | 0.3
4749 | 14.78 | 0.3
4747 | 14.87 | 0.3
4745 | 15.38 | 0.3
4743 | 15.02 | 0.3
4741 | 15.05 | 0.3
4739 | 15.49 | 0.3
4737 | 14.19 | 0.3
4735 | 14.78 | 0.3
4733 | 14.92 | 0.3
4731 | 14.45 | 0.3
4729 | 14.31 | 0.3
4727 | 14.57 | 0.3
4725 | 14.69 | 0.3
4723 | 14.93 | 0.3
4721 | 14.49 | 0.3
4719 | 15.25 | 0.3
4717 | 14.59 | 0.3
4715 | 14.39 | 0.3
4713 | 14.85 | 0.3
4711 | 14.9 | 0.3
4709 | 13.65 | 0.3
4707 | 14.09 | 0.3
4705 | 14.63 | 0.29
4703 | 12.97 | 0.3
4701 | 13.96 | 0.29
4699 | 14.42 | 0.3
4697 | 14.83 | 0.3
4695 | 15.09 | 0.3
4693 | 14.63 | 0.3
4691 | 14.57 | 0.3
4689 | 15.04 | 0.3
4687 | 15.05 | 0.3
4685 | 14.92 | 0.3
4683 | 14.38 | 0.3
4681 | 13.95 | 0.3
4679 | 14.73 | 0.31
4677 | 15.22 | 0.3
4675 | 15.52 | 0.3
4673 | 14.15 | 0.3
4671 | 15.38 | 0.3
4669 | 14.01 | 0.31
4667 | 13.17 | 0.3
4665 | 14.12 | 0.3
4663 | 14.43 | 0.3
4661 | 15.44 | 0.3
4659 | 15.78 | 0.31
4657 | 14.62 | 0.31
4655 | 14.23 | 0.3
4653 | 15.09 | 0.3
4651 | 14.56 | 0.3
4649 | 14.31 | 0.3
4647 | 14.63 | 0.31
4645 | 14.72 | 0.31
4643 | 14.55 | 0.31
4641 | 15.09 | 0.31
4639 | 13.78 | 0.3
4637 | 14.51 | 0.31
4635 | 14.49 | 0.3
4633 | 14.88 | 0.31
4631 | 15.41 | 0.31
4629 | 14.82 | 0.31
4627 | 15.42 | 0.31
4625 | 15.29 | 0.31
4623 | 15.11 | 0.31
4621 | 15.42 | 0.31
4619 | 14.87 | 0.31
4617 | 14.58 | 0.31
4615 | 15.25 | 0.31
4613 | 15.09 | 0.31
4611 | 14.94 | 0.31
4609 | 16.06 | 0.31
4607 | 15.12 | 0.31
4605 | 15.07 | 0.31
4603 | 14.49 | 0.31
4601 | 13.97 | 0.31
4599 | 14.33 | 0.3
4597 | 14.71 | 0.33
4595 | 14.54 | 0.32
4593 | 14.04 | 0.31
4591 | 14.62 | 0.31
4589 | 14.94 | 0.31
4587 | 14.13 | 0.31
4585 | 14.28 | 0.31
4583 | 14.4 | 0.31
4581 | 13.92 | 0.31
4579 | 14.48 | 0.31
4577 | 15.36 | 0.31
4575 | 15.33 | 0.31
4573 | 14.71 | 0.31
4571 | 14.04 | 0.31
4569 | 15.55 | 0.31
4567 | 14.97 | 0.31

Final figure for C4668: 2.9 Ang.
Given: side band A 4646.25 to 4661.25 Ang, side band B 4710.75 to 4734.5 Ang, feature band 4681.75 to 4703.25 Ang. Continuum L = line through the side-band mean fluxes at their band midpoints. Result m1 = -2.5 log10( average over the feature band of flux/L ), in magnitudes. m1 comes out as 0.012 mag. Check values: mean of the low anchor 14.8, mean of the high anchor 14.7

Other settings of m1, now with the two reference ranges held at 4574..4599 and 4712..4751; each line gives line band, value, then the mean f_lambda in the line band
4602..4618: -0.04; 15.1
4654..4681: 0.00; 14.6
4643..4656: 0.01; 14.6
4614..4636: -0.03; 15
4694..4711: 0.04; 14.2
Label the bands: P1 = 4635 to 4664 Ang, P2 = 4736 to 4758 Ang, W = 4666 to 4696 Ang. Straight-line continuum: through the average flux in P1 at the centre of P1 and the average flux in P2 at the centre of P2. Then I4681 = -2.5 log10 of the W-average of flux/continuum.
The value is 0.01 mag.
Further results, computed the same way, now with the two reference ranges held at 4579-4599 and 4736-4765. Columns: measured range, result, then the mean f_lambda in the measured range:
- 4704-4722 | 0.02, 14.5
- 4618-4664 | -0.02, 14.8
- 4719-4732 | 0.01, 14.6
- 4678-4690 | 0.00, 14.7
